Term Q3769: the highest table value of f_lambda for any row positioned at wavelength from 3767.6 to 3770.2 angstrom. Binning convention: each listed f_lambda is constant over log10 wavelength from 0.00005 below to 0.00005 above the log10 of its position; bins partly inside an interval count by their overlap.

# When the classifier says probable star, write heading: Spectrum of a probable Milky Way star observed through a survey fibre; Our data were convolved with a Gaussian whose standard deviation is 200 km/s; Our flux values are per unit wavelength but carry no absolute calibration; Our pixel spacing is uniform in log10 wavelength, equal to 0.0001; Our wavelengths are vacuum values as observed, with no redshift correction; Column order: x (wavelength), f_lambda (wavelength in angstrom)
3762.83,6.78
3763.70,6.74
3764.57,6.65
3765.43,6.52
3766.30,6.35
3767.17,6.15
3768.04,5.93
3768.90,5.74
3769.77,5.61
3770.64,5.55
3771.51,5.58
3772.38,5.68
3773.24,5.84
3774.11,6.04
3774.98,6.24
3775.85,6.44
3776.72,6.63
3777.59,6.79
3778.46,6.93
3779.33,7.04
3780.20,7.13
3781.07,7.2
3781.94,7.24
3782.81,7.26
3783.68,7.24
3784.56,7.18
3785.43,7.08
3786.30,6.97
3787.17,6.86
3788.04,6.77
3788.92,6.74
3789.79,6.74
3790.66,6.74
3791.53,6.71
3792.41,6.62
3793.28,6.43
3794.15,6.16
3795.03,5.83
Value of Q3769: 5.93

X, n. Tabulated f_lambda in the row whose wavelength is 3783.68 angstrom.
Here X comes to 7.24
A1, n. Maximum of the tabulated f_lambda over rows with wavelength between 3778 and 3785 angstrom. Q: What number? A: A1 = 7.26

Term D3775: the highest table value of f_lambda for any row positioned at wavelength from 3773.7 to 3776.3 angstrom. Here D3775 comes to 6.44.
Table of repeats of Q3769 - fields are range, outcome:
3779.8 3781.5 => 7.2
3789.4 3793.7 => 6.74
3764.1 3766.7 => 6.65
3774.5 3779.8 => 7.04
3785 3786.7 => 7.08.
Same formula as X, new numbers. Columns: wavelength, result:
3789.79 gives 6.74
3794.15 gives 6.16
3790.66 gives 6.74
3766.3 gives 6.35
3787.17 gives 6.86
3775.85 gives 6.44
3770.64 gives 5.55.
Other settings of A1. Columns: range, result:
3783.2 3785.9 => 7.24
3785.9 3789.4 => 6.97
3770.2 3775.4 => 6.24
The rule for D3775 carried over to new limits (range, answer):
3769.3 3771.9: 5.61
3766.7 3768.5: 6.15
